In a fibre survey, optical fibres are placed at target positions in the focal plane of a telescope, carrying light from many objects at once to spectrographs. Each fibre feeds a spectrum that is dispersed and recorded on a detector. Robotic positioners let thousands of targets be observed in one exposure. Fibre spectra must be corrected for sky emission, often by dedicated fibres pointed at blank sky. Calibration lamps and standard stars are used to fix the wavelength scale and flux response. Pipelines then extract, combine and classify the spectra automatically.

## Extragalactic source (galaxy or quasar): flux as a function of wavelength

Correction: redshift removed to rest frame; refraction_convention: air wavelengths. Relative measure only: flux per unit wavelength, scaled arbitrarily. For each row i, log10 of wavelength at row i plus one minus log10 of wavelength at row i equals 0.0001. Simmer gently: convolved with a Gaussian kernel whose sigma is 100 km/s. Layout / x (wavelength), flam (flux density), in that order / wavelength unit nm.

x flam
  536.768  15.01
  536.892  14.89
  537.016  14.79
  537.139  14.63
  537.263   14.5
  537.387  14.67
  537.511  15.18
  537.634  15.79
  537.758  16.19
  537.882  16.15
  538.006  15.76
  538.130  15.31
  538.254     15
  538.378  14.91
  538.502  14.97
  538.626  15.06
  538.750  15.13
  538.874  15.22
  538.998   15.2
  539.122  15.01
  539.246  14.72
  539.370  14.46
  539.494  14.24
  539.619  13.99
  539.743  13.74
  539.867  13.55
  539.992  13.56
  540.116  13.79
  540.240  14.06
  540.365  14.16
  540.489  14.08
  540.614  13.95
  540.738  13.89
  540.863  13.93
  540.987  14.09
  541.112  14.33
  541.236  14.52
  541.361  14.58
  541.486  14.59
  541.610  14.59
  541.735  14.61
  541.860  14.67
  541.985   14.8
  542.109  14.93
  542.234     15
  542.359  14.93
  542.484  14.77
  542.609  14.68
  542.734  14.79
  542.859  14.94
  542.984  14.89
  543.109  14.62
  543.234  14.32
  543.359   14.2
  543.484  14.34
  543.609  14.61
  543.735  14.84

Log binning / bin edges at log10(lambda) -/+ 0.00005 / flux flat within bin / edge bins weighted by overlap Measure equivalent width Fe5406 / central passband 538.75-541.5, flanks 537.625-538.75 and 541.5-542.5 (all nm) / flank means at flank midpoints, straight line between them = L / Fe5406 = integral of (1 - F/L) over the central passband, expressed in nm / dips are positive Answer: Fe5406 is 0.150 nm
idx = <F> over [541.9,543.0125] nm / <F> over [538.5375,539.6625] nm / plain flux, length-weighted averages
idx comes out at 1.0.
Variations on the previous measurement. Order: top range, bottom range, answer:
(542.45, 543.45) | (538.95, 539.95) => 1.02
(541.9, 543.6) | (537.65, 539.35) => 0.96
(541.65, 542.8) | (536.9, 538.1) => 0.97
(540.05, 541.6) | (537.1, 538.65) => 0.93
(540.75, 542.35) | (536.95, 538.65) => 0.96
